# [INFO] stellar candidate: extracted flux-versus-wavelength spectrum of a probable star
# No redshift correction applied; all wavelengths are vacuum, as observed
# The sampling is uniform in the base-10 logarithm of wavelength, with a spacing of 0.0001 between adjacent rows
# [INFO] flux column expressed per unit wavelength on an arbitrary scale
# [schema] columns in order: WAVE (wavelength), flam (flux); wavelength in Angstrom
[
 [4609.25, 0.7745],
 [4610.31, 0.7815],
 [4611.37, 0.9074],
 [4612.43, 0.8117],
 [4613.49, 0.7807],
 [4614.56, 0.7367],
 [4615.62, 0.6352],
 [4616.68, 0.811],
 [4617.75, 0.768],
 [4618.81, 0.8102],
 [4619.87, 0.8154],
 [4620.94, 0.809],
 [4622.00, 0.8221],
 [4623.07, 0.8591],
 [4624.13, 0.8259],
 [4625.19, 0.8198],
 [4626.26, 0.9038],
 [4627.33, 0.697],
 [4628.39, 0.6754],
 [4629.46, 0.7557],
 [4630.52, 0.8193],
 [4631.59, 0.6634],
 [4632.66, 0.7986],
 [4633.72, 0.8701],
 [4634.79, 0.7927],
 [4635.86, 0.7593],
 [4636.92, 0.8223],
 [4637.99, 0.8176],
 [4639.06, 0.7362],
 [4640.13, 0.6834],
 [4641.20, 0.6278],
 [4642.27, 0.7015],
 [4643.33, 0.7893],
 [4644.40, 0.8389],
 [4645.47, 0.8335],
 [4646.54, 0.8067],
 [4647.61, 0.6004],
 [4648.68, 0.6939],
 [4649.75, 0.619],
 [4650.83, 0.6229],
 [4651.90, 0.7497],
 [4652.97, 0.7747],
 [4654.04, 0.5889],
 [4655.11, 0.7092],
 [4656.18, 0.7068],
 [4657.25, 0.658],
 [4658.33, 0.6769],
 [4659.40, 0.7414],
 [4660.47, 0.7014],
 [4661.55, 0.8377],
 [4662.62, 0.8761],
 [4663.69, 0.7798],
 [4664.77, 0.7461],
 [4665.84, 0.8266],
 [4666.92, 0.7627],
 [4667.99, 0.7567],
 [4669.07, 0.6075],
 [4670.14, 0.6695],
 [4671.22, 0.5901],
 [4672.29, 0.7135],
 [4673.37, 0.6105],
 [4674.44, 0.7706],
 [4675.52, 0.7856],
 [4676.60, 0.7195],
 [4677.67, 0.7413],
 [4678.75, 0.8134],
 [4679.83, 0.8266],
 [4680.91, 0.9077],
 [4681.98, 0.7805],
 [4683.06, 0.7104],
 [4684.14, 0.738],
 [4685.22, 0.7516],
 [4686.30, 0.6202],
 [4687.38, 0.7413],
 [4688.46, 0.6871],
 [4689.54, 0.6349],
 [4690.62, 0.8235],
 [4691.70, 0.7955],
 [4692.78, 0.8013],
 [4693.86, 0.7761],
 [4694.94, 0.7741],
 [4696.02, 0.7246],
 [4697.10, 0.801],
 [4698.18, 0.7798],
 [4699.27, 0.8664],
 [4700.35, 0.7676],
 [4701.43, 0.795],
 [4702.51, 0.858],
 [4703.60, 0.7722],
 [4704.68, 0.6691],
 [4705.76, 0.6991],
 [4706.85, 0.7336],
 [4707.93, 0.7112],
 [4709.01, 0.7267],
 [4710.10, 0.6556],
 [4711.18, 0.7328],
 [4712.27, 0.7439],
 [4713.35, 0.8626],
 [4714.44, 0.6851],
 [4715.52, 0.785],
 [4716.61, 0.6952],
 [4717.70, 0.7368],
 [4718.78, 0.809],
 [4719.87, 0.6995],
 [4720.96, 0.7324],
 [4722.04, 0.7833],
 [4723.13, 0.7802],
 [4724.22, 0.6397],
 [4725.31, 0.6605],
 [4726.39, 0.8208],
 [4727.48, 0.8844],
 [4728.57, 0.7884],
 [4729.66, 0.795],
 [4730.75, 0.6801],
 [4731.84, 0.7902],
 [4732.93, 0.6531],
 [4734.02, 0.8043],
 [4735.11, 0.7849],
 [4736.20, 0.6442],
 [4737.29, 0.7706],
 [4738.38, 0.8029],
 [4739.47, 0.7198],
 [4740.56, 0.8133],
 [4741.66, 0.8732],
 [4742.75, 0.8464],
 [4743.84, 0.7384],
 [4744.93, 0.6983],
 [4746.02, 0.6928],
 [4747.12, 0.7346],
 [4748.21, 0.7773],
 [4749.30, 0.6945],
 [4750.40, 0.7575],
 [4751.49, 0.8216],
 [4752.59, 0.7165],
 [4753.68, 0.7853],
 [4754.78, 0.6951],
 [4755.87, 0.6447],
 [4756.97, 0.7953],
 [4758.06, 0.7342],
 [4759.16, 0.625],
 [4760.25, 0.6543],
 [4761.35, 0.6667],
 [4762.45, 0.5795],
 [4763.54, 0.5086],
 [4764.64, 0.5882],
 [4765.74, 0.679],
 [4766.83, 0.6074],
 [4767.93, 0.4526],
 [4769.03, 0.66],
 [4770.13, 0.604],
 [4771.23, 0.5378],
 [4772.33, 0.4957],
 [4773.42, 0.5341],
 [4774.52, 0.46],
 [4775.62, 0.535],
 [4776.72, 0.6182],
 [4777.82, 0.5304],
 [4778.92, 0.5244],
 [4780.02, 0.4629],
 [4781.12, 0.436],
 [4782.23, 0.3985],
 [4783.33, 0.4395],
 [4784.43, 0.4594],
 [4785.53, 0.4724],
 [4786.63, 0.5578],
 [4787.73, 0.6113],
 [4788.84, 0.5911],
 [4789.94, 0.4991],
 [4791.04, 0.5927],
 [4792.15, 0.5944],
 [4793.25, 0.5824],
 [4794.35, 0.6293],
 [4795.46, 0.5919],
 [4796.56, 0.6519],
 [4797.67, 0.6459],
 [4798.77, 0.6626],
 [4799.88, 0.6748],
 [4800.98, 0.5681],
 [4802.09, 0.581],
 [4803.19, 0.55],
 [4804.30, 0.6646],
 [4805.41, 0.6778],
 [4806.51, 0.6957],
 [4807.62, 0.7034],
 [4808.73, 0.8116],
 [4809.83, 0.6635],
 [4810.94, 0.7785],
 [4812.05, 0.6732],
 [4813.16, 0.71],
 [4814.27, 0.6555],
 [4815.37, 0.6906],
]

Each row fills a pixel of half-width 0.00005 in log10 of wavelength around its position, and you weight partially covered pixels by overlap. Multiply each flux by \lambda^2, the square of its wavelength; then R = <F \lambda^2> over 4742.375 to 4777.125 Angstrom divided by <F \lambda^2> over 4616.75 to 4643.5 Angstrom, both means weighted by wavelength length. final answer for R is 0.89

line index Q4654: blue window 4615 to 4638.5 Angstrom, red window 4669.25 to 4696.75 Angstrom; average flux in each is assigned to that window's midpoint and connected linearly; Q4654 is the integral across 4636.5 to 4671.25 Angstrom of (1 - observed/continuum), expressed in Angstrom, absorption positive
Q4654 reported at 1.7 Angstrom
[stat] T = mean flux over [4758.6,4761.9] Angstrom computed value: 0.648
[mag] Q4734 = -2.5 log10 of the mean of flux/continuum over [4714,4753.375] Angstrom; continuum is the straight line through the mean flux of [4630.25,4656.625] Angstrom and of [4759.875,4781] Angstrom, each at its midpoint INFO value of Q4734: -0.23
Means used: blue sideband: 0.736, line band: 0.753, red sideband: 0.56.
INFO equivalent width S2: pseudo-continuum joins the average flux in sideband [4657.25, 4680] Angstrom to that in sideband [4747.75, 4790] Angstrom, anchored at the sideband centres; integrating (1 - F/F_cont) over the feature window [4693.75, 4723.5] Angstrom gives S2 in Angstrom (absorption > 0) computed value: -3.26 Angstrom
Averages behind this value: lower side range 0.737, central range 0.755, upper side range 0.596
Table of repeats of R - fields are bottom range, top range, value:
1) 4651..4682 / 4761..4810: 0.82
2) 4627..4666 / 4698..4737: 1.05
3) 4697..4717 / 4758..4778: 0.79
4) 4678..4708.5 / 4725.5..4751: 1.02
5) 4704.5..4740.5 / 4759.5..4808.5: 0.79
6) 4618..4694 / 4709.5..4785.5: 0.94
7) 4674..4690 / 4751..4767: 0.93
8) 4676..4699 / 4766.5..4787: 0.70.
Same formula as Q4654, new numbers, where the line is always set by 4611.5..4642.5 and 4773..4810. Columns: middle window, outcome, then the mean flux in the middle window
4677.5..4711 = -3.0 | 0.757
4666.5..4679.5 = 0.1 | 0.713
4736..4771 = -4.1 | 0.698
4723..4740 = -2.6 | 0.751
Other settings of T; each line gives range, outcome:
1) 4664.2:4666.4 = 0.783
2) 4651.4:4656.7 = 0.706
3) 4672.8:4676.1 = 0.721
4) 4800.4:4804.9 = 0.592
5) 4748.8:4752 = 0.758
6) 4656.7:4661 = 0.695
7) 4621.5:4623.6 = 0.84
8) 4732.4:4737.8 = 0.732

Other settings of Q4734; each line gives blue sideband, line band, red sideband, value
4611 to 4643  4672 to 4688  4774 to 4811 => -0.05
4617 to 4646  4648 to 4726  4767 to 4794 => -0.08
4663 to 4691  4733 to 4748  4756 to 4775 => -0.19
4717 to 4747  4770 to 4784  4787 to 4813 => 0.33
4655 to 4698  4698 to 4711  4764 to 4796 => -0.09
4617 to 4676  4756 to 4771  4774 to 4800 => -0.08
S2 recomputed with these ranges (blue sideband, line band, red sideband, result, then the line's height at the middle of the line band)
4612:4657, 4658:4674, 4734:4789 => 0.0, 0.726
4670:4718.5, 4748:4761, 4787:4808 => -1.0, 0.672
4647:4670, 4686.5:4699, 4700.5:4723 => -0.4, 0.735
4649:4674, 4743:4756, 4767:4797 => -3.3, 0.585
